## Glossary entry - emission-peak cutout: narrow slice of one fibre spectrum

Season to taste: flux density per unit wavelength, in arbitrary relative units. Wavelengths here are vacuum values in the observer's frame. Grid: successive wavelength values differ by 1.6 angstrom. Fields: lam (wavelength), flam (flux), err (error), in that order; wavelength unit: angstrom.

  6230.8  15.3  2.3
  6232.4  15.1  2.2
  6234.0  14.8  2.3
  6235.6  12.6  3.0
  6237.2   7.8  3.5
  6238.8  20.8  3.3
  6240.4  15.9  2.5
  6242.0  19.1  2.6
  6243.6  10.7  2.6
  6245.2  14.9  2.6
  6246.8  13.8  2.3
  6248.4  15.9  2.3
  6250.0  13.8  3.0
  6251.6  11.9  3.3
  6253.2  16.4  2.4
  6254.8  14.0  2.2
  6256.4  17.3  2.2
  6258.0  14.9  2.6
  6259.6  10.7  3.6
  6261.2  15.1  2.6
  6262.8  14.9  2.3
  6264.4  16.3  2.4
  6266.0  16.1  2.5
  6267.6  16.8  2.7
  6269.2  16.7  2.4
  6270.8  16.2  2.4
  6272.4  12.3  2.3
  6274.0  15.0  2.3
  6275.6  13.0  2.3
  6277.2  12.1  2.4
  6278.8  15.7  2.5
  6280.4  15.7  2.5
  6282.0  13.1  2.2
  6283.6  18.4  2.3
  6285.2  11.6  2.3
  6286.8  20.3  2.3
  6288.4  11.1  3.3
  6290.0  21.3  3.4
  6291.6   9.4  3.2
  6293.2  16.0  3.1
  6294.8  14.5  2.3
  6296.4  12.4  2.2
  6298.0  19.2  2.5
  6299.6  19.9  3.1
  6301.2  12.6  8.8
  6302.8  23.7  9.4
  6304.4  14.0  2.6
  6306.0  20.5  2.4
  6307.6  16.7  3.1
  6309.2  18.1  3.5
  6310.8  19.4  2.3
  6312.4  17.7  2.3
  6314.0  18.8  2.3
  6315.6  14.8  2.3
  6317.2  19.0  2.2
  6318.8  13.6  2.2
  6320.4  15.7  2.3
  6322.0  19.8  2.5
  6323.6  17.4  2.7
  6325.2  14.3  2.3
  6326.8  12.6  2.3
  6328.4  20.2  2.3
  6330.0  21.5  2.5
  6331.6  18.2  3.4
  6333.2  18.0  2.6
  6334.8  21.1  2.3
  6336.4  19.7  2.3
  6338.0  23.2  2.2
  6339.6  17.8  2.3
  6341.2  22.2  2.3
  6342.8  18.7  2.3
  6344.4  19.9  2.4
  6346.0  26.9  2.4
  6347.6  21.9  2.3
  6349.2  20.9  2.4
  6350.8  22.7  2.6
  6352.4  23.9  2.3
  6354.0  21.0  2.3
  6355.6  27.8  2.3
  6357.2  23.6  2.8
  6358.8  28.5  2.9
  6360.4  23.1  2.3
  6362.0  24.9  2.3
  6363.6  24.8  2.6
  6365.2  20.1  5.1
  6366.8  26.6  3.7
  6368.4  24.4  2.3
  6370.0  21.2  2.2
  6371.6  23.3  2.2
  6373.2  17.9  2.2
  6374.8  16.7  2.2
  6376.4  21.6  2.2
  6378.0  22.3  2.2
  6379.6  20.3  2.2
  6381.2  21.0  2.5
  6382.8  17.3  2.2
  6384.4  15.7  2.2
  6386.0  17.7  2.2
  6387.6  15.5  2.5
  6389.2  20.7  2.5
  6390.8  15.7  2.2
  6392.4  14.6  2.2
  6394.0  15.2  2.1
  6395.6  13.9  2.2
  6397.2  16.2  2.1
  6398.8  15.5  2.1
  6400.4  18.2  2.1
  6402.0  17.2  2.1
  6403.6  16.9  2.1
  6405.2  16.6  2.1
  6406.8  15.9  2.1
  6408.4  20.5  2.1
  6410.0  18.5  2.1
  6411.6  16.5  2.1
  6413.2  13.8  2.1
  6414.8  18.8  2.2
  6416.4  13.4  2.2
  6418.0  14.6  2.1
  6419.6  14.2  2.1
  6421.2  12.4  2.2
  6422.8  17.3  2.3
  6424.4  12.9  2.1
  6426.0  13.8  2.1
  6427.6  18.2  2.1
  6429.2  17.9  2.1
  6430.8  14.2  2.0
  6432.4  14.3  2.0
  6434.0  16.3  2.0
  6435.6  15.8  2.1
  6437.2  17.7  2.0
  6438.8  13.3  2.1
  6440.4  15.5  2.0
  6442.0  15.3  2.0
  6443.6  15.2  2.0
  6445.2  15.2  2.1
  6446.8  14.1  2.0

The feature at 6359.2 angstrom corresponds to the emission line Mg II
